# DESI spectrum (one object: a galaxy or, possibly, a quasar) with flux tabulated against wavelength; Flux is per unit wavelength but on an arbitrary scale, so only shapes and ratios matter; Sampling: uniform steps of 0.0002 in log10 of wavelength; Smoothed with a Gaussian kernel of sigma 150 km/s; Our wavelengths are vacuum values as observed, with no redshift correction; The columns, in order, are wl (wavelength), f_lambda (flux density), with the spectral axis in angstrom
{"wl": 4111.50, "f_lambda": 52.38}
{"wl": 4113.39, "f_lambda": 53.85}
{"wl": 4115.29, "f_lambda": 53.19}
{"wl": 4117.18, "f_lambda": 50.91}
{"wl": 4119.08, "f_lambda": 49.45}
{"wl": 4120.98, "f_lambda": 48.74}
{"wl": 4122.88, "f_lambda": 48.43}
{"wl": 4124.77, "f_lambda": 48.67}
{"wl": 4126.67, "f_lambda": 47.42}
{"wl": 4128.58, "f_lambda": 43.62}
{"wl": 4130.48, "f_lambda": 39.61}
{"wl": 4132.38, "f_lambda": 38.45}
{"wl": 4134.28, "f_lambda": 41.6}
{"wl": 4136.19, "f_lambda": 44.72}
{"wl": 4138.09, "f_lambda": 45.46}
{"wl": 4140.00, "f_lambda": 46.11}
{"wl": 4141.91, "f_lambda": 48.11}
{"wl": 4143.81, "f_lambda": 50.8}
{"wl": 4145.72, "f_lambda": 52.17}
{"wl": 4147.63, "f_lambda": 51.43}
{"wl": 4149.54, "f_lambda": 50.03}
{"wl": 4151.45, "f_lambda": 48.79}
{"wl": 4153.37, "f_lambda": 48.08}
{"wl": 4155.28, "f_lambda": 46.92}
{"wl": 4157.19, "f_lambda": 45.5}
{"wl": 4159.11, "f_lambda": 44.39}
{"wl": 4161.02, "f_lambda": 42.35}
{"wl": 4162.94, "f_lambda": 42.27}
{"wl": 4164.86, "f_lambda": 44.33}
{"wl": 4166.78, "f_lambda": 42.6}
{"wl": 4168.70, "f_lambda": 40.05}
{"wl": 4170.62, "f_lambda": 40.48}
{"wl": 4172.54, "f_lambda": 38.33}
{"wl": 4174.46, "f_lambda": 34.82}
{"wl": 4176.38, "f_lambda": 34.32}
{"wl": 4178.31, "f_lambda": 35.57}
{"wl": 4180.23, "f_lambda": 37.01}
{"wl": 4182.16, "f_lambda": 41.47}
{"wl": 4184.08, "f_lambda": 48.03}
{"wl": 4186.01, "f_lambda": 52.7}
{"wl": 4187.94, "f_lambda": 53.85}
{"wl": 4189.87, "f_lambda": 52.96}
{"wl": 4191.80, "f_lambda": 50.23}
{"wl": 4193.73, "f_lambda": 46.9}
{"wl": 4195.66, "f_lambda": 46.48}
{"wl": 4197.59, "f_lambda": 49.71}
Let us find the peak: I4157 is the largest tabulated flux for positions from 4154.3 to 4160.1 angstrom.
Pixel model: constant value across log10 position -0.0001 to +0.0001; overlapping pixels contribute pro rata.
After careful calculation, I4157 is 46.92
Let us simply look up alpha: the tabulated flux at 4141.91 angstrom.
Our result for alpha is 48.11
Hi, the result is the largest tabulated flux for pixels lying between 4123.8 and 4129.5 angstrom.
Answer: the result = 48.67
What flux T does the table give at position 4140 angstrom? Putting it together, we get 46.11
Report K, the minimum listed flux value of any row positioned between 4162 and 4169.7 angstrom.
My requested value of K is 40.05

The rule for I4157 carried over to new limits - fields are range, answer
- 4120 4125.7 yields 48.74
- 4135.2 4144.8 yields 50.8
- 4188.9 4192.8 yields 52.96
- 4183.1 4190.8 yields 53.85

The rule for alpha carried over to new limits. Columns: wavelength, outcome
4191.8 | 50.23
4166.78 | 42.6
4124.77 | 48.67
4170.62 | 40.48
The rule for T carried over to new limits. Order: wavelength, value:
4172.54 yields 38.33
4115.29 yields 53.19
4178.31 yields 35.57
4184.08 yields 48.03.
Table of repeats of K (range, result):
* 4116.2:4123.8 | 48.43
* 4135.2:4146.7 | 44.72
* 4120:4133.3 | 38.45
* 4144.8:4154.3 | 48.08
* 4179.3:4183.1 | 37.01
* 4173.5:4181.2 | 34.32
